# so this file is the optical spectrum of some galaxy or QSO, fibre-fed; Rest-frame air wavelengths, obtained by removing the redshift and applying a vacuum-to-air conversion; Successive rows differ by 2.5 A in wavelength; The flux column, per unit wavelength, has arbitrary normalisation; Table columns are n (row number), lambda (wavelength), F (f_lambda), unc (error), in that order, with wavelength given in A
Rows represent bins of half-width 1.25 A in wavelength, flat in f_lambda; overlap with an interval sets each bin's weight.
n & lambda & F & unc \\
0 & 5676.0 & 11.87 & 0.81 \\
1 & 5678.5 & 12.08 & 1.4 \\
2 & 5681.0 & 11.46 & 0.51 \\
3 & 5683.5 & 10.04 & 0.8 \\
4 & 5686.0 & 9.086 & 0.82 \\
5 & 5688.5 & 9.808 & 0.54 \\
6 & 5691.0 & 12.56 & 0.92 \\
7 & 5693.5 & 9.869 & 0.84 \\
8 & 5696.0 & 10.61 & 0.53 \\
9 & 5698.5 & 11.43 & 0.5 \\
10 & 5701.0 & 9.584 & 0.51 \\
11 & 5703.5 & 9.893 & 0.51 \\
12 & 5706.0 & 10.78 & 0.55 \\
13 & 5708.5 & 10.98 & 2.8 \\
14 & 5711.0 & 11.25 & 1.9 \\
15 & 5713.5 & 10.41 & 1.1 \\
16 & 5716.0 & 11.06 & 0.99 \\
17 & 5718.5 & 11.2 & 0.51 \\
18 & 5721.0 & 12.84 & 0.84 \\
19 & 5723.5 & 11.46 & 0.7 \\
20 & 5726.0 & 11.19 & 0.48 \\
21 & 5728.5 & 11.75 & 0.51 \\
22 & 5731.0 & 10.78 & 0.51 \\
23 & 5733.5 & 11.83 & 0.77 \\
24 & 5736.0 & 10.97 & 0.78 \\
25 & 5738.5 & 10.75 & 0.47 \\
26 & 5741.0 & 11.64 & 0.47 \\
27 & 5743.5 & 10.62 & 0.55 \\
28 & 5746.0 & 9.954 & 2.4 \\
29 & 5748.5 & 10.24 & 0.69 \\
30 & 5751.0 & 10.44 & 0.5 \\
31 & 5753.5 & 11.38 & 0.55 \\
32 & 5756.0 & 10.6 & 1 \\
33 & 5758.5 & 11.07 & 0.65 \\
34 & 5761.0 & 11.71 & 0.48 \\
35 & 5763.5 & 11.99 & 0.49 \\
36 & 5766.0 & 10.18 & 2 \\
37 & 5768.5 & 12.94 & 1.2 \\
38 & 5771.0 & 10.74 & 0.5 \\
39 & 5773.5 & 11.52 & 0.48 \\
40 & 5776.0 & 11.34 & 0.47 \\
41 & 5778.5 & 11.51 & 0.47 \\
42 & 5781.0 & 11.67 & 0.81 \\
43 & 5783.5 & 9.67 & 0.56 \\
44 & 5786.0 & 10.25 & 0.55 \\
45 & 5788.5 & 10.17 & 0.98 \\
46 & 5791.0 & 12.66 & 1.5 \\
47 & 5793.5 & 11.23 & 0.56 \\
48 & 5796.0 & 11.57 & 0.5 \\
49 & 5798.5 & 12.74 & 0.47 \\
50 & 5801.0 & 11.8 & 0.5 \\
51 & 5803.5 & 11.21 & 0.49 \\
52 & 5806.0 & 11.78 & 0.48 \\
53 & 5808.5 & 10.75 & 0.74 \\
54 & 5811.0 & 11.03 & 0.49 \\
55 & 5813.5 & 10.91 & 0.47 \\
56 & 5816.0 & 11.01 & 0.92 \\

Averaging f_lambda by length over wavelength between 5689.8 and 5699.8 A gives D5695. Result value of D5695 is 11.1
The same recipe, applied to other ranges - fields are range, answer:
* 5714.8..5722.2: 11.7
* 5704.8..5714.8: 10.9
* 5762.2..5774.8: 11.5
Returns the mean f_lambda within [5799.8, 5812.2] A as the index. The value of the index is 11.3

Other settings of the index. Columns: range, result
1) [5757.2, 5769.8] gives 11.6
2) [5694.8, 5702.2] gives 10.5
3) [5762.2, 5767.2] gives 11.1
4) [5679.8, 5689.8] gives 10.1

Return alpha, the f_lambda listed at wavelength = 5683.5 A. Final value 10.04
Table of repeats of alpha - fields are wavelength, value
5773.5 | 11.52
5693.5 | 9.869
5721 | 12.84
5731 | 10.78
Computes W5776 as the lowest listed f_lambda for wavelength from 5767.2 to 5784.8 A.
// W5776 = 9.67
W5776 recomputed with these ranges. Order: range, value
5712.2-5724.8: 10.41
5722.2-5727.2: 11.19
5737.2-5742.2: 10.75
